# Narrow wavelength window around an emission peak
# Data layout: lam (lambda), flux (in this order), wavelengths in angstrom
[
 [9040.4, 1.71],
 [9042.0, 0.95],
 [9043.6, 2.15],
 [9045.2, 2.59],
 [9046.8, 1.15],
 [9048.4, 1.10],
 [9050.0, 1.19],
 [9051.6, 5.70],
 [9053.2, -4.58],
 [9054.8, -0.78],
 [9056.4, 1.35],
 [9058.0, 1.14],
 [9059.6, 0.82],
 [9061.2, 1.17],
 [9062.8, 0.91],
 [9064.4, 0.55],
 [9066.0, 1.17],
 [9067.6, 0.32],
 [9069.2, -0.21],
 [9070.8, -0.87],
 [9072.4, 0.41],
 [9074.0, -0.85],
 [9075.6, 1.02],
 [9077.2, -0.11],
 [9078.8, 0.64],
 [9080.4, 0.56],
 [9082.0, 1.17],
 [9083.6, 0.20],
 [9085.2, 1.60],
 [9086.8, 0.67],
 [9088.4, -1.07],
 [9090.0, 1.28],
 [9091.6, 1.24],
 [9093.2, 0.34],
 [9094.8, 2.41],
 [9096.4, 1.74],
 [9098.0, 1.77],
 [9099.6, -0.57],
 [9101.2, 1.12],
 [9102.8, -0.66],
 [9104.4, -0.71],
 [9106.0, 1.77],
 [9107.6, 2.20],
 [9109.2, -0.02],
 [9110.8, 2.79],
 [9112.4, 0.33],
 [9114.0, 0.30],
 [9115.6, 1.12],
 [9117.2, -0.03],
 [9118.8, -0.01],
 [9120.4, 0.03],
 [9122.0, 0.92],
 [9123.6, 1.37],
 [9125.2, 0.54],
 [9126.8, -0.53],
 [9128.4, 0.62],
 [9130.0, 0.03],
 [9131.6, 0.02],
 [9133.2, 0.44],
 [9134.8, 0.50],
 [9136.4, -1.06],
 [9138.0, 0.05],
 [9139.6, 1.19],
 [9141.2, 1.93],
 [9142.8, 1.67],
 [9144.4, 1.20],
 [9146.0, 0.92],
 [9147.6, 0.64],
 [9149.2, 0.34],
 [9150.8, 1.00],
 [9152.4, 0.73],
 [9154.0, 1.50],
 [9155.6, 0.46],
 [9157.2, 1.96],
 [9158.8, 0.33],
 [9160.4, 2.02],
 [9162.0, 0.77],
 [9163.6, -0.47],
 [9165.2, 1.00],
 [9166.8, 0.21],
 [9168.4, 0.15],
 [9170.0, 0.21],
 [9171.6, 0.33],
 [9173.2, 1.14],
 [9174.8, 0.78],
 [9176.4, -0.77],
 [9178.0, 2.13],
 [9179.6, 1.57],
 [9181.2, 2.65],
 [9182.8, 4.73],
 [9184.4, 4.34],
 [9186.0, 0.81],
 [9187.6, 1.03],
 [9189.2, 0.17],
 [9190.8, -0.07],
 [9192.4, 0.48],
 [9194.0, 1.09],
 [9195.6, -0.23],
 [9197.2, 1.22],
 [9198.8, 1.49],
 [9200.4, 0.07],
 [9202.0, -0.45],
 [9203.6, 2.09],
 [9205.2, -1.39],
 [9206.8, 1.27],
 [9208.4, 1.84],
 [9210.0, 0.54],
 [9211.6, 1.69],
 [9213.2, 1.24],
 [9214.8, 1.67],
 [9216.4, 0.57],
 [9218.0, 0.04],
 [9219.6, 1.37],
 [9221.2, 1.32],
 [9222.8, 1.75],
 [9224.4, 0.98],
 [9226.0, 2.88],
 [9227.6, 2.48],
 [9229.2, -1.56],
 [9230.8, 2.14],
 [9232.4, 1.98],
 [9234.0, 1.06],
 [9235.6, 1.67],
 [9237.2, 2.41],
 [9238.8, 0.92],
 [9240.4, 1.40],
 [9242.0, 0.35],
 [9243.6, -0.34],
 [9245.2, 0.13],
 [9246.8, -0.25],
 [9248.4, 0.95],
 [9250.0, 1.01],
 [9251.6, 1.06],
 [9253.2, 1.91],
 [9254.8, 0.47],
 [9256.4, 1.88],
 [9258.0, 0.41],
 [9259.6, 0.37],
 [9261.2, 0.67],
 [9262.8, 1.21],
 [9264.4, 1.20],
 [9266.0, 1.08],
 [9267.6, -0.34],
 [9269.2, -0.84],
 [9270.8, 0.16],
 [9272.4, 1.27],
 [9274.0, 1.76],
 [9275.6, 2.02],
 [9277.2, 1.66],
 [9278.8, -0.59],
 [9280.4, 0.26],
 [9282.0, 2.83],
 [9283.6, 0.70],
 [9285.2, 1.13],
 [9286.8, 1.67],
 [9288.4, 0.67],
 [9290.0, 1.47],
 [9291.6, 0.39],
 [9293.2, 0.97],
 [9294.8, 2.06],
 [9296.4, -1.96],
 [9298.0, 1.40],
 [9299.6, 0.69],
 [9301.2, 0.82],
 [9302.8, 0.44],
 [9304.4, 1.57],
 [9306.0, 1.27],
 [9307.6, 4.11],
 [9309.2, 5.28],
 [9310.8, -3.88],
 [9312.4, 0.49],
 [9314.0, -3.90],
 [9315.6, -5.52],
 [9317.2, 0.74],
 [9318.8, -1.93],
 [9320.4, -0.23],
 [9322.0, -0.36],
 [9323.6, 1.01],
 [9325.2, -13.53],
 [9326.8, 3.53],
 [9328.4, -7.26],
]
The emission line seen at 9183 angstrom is Hgamma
